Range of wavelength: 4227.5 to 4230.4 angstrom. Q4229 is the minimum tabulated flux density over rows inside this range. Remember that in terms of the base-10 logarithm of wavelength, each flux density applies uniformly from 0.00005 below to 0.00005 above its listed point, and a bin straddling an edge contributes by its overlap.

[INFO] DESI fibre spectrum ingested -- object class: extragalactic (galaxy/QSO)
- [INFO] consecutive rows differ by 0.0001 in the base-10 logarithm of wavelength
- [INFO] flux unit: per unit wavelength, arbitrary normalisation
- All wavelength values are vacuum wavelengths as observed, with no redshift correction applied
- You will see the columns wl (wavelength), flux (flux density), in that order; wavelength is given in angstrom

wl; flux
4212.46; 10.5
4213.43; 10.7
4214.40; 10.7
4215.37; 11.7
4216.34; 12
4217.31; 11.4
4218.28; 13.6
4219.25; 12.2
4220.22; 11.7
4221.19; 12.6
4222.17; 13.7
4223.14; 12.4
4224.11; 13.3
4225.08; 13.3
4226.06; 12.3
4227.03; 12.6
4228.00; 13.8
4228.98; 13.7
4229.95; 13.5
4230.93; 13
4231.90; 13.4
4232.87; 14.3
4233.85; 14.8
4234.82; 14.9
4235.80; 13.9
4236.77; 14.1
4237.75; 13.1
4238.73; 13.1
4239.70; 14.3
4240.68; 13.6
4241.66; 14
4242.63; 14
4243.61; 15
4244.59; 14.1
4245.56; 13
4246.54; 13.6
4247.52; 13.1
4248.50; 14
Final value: 13.5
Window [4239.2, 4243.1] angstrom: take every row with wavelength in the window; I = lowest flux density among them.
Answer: 13.6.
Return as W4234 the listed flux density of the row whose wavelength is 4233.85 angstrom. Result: 14.8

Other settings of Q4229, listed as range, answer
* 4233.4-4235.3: 14.8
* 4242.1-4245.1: 14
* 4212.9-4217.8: 10.7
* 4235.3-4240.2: 13.1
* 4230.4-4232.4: 13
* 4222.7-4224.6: 12.4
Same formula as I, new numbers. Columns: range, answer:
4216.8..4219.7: 11.4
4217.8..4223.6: 11.7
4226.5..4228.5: 12.6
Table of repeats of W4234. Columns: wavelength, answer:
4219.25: 12.2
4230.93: 13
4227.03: 12.6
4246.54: 13.6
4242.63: 14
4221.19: 12.6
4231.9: 13.4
